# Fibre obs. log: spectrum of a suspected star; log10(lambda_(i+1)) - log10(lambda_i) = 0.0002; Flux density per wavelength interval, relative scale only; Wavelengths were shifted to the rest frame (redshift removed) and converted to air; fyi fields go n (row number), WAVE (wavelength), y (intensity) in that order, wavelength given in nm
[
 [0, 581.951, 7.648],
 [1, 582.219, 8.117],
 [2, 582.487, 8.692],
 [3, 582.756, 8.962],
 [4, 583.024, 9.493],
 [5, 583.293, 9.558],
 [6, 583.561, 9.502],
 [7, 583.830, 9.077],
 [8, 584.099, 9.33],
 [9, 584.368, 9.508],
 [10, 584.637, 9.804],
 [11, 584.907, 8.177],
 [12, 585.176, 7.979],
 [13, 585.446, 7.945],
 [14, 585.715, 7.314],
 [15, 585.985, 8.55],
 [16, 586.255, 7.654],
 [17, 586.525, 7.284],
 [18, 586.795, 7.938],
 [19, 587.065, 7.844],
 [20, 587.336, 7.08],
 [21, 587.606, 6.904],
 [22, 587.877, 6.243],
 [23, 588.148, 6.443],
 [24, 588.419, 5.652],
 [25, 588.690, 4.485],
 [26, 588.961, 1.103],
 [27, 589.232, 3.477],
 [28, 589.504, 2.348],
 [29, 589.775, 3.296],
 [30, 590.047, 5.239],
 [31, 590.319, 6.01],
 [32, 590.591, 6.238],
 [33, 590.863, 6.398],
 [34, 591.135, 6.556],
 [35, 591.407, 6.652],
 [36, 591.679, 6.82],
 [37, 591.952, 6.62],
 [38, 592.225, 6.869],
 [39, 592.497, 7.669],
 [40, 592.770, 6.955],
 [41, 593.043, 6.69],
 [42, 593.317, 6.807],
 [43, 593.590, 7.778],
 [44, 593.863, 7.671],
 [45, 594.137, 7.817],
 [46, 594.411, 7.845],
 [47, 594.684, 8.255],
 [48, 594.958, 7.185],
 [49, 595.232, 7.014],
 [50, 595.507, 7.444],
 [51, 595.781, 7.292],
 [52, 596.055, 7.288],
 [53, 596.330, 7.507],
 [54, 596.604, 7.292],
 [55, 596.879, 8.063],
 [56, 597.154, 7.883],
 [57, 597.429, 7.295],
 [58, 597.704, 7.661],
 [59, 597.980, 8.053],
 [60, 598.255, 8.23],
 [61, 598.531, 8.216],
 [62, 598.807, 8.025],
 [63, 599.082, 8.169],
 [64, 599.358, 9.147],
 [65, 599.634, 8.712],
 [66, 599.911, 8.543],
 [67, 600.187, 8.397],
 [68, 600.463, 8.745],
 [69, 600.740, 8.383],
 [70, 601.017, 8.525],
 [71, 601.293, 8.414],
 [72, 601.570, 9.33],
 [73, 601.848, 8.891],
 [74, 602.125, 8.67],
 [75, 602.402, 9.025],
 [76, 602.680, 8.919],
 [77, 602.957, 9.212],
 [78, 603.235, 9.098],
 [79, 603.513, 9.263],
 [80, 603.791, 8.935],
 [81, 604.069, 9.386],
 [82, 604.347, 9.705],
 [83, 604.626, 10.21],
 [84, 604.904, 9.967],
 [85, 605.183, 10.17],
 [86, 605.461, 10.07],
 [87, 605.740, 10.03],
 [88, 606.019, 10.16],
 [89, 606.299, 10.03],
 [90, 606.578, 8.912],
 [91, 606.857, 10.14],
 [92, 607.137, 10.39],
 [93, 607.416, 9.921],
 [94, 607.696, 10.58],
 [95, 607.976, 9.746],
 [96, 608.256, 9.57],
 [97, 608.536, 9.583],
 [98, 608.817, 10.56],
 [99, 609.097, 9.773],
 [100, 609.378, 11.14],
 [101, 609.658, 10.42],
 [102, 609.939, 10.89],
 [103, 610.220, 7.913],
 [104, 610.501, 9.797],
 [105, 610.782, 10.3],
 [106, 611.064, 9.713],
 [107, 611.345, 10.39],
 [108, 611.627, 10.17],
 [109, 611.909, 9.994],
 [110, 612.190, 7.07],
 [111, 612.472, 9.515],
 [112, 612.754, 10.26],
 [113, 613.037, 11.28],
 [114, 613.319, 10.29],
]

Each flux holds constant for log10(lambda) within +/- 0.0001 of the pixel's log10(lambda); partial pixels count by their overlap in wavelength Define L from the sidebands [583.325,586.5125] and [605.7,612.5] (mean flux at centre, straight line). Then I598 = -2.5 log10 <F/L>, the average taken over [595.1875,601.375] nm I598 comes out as 0.16 mag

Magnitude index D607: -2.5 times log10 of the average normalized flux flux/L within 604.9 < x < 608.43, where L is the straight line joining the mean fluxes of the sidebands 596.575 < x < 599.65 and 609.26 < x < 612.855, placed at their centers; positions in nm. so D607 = -0.087 mag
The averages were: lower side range 8.06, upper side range 9.8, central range 9.97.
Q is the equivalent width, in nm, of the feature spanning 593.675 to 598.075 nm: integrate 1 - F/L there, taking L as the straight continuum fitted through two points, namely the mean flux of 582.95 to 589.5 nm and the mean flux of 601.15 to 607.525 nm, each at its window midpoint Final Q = 0.46 nm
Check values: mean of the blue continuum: 7.3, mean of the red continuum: 9.51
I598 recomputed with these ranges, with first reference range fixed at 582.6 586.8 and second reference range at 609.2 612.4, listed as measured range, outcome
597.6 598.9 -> 0.15 mag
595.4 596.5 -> 0.23 mag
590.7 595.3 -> 0.25 mag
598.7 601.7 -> 0.09 mag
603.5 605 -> -0.01 mag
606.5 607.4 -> -0.03 mag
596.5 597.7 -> 0.20 mag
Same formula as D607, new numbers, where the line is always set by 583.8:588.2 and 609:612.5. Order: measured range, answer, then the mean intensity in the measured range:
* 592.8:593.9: 0.184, 7.17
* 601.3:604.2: 0.018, 9.04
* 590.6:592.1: 0.258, 6.58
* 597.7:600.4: 0.070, 8.36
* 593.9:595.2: 0.117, 7.71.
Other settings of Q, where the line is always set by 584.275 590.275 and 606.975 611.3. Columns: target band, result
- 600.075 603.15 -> 0.003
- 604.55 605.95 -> -0.104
